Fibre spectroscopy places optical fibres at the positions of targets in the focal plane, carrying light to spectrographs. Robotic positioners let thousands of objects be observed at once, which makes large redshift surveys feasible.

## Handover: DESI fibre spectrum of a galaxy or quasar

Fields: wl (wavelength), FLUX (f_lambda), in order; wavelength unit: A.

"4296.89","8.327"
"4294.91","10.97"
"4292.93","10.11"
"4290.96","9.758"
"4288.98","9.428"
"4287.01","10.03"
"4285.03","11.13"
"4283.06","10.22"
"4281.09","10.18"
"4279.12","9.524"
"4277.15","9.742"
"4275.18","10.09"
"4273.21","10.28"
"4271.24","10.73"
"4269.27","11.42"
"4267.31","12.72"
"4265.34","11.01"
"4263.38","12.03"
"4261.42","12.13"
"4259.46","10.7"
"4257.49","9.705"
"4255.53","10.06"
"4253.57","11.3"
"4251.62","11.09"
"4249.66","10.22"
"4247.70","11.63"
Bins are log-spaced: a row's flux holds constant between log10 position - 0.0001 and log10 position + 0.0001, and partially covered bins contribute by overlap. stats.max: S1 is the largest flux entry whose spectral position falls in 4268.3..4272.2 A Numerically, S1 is 11.42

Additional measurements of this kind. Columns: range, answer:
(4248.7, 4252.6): 11.09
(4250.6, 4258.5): 11.3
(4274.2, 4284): 10.22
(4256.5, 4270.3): 12.72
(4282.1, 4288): 11.13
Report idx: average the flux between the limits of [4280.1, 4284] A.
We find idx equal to 10.2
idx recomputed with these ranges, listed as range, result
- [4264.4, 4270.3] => 11.7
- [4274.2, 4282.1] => 9.89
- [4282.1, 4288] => 10.5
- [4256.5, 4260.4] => 10.2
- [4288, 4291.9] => 9.58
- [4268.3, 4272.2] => 11.1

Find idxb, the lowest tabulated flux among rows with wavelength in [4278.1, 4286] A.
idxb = 9.524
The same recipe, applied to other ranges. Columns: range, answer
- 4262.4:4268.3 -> 11.01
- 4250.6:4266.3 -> 9.705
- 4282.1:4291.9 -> 9.428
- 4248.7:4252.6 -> 10.22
